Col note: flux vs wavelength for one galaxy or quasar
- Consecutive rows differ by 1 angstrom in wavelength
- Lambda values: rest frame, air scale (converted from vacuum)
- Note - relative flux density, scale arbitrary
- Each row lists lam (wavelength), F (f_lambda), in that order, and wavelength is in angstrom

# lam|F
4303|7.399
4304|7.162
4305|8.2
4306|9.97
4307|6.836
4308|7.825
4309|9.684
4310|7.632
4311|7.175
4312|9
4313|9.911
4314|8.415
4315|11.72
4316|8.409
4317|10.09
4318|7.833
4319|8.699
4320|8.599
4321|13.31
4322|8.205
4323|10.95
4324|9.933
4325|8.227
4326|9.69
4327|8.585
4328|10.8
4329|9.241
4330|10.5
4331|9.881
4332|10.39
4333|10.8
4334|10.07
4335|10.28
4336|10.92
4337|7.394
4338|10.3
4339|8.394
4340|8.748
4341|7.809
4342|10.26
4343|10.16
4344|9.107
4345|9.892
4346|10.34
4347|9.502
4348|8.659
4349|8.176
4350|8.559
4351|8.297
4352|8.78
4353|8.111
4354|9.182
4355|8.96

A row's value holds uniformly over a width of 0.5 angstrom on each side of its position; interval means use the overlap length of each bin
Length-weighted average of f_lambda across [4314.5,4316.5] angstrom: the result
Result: 10.1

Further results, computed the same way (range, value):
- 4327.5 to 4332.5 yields 10.2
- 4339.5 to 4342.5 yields 8.94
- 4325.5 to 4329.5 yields 9.58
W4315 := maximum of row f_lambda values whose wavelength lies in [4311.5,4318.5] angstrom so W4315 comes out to 11.72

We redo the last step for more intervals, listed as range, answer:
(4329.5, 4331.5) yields 10.5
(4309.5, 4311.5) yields 7.632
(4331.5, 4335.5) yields 10.8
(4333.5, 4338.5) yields 10.92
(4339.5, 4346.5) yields 10.34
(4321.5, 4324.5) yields 10.95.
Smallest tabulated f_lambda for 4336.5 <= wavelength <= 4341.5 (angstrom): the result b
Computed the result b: 7.394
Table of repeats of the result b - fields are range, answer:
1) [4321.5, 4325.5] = 8.205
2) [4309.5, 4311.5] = 7.175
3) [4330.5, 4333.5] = 9.881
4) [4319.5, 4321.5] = 8.599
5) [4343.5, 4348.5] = 8.659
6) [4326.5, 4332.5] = 8.585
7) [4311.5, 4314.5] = 8.415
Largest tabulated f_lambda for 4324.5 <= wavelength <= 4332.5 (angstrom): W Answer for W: 10.8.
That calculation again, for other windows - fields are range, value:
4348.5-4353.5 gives 8.78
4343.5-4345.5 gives 9.892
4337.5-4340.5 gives 10.3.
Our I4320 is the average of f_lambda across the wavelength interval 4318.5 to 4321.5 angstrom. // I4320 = 10.2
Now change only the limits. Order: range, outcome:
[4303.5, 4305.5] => 7.68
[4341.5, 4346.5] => 9.95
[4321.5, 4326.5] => 9.4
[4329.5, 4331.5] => 10.2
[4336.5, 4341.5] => 8.53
